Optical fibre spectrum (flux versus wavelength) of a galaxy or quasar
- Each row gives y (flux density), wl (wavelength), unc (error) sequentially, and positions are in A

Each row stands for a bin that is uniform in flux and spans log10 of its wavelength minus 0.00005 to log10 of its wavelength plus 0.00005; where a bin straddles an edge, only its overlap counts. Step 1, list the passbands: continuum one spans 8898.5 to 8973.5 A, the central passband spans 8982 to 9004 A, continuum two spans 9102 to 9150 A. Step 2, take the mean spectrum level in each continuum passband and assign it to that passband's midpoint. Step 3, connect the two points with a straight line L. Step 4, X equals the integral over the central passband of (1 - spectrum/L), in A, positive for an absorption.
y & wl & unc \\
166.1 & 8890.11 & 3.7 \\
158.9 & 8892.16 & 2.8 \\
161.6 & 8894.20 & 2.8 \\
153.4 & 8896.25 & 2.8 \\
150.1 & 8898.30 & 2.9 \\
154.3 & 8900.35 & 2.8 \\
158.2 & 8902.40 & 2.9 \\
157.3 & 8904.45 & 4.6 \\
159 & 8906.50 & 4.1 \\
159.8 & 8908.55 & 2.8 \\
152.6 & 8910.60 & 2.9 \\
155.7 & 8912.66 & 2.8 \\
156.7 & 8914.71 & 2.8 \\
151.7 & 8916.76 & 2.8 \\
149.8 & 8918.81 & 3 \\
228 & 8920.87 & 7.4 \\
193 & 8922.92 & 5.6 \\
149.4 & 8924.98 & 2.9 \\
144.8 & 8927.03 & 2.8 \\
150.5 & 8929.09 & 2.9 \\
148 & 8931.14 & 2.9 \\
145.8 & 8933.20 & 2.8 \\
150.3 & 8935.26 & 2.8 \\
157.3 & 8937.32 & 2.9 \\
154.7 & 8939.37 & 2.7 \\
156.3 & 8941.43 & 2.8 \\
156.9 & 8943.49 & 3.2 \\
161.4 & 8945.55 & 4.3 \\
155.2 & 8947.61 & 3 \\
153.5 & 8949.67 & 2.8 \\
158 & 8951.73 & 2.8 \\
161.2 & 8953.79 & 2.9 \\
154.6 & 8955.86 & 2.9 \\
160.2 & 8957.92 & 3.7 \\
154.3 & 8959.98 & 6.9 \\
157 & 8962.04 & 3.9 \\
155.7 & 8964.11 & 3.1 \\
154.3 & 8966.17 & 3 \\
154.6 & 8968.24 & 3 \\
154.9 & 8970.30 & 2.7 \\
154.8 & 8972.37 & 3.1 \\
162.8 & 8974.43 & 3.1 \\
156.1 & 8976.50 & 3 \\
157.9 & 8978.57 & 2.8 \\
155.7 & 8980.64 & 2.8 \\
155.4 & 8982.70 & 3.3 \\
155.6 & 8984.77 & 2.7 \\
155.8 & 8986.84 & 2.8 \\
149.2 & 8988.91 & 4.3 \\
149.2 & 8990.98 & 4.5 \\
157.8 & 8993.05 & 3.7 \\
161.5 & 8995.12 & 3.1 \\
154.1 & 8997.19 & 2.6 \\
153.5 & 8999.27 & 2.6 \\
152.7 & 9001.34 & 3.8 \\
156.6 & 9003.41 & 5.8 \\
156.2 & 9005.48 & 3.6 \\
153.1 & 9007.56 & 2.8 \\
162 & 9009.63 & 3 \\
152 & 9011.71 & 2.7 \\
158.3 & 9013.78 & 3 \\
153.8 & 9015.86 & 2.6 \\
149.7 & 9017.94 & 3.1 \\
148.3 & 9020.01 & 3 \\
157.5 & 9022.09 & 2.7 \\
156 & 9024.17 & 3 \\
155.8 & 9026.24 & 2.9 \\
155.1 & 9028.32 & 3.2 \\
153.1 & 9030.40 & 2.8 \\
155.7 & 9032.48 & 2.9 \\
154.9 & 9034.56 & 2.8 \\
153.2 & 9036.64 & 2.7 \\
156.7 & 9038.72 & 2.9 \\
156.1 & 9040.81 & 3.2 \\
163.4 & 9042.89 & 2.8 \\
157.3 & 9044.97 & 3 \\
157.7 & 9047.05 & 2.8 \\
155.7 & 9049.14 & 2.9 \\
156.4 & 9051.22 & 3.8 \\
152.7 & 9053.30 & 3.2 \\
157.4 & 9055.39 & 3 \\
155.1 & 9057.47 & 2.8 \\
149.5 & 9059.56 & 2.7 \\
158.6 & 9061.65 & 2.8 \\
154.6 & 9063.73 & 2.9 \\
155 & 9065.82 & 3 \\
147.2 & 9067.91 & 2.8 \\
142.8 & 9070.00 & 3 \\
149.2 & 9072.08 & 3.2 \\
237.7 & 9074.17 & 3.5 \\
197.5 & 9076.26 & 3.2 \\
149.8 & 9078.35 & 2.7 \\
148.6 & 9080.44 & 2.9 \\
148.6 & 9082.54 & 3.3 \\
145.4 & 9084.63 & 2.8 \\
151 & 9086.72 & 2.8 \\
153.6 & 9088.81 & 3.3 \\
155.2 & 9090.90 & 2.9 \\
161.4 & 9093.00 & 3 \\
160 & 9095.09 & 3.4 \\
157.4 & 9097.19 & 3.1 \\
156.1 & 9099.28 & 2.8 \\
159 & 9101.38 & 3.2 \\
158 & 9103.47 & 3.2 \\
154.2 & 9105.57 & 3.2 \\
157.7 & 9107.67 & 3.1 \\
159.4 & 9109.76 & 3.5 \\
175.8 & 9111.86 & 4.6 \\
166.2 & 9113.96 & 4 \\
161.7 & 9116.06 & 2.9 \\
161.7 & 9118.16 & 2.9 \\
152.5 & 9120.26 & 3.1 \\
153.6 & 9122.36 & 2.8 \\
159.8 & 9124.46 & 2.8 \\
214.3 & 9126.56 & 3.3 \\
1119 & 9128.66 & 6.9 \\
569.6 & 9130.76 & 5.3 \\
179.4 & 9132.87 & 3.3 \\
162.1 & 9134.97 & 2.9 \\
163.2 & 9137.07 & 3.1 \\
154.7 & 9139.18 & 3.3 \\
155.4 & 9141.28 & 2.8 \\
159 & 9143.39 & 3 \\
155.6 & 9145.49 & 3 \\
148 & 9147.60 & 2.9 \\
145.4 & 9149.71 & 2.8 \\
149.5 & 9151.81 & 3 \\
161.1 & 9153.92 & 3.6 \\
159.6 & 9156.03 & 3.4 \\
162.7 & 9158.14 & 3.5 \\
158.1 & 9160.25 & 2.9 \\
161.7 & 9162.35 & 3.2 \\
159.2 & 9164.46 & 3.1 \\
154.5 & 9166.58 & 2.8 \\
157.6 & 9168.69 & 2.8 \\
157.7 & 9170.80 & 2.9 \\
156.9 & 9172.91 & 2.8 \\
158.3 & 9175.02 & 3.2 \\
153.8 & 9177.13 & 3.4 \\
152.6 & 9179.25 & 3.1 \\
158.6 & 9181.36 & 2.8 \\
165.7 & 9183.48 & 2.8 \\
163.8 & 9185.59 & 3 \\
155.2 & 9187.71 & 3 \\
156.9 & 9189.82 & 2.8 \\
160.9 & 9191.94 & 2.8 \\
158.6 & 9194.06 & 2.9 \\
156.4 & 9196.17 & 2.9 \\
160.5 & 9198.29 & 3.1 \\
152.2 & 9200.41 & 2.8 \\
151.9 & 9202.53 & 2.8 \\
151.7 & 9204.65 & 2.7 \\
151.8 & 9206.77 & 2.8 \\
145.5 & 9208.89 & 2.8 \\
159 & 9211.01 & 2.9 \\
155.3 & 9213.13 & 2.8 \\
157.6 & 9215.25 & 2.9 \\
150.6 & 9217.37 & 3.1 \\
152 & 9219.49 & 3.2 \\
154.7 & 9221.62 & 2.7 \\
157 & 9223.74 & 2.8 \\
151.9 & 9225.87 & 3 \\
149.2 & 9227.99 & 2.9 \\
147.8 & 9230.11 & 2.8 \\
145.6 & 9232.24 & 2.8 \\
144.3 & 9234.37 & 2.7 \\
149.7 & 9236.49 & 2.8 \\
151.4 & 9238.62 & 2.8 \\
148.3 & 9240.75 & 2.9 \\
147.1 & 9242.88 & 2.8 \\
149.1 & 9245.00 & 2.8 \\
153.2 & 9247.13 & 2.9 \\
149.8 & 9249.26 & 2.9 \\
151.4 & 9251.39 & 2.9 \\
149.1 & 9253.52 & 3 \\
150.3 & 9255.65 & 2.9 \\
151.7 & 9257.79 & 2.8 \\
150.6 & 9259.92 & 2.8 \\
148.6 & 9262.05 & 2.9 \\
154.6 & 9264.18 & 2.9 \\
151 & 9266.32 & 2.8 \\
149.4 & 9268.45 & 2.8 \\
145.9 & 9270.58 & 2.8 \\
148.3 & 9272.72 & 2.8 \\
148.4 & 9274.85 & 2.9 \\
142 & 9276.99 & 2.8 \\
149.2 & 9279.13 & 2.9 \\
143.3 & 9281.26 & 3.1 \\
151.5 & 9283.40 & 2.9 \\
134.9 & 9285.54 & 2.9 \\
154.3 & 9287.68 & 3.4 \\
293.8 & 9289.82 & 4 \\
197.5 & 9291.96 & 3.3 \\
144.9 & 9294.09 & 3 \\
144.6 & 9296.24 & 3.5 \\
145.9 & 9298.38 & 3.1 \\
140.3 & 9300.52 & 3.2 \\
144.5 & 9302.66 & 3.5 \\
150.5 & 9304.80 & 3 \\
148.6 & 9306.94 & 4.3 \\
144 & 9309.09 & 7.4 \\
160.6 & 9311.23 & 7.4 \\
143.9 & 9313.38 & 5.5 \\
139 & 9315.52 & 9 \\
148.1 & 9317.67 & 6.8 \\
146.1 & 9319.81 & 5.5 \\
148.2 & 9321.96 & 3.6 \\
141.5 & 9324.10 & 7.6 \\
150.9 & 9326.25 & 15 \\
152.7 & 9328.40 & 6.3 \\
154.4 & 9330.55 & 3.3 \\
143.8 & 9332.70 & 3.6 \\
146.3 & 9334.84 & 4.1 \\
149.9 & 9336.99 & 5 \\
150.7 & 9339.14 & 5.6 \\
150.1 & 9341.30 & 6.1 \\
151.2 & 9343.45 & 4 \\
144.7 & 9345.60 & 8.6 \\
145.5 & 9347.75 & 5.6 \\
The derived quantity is 2.8 A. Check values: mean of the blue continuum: 158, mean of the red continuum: 222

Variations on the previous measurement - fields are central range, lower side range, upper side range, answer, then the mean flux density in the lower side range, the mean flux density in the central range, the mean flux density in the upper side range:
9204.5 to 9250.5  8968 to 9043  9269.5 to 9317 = 1.2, 155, 151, 155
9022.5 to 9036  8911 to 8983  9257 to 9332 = 0.1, 158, 155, 153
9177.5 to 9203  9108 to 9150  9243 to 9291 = 5.1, 231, 158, 155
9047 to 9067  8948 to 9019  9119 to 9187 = 2.4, 156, 155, 202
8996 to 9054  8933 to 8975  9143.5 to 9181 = 0.3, 156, 155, 156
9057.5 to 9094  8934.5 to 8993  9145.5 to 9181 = -0.7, 156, 159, 156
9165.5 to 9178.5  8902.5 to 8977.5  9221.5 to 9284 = -0.4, 158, 156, 149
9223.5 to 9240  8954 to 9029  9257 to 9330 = 0.5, 155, 149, 153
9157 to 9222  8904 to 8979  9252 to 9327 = -0.9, 158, 157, 153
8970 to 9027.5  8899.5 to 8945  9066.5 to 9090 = 1.6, 159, 155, 161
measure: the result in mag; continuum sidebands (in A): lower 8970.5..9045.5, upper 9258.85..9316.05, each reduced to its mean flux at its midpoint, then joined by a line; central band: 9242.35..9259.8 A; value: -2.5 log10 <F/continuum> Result 0.031 mag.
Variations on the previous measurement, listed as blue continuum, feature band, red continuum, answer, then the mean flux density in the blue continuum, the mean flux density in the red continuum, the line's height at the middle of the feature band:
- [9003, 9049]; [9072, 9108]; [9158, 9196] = -0.032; 156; 158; 157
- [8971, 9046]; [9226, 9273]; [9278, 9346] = 0.032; 155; 153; 154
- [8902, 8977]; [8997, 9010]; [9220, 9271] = 0.008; 158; 150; 156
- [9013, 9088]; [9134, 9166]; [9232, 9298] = -0.007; 157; 155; 156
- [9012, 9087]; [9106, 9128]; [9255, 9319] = -0.171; 157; 154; 156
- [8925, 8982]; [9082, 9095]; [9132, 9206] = 0.023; 155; 158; 157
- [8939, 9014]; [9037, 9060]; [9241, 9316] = -0.006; 156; 154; 155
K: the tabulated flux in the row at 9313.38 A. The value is 143.9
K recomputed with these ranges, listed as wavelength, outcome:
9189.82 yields 156.9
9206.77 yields 151.8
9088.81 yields 153.6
